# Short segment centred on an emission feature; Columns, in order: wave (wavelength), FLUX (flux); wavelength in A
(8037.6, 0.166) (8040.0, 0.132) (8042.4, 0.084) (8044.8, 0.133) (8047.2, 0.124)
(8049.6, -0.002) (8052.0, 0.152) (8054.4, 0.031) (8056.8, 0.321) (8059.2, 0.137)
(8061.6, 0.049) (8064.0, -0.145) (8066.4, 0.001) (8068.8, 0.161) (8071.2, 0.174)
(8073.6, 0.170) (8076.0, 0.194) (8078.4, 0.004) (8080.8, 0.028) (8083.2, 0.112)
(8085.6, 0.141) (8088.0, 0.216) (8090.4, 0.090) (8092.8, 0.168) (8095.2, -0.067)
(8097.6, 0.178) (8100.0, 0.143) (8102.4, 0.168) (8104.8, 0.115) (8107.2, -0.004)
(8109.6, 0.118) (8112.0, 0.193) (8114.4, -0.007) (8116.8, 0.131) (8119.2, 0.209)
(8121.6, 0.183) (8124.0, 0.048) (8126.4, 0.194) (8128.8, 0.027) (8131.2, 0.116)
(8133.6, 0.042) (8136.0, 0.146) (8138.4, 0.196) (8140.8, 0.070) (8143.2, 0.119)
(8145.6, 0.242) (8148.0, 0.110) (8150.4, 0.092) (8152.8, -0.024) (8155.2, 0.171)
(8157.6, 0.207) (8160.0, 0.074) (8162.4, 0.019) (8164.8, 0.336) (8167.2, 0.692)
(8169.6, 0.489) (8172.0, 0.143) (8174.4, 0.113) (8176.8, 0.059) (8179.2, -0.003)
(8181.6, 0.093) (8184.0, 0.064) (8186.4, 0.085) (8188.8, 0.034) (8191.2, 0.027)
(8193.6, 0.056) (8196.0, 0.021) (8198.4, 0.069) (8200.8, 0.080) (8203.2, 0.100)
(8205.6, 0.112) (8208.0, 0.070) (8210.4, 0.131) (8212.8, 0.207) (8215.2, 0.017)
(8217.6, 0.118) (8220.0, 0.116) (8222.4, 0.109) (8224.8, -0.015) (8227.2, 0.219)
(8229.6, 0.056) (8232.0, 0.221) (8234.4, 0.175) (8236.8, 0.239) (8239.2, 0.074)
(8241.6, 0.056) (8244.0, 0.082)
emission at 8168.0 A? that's H-gamma 4340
